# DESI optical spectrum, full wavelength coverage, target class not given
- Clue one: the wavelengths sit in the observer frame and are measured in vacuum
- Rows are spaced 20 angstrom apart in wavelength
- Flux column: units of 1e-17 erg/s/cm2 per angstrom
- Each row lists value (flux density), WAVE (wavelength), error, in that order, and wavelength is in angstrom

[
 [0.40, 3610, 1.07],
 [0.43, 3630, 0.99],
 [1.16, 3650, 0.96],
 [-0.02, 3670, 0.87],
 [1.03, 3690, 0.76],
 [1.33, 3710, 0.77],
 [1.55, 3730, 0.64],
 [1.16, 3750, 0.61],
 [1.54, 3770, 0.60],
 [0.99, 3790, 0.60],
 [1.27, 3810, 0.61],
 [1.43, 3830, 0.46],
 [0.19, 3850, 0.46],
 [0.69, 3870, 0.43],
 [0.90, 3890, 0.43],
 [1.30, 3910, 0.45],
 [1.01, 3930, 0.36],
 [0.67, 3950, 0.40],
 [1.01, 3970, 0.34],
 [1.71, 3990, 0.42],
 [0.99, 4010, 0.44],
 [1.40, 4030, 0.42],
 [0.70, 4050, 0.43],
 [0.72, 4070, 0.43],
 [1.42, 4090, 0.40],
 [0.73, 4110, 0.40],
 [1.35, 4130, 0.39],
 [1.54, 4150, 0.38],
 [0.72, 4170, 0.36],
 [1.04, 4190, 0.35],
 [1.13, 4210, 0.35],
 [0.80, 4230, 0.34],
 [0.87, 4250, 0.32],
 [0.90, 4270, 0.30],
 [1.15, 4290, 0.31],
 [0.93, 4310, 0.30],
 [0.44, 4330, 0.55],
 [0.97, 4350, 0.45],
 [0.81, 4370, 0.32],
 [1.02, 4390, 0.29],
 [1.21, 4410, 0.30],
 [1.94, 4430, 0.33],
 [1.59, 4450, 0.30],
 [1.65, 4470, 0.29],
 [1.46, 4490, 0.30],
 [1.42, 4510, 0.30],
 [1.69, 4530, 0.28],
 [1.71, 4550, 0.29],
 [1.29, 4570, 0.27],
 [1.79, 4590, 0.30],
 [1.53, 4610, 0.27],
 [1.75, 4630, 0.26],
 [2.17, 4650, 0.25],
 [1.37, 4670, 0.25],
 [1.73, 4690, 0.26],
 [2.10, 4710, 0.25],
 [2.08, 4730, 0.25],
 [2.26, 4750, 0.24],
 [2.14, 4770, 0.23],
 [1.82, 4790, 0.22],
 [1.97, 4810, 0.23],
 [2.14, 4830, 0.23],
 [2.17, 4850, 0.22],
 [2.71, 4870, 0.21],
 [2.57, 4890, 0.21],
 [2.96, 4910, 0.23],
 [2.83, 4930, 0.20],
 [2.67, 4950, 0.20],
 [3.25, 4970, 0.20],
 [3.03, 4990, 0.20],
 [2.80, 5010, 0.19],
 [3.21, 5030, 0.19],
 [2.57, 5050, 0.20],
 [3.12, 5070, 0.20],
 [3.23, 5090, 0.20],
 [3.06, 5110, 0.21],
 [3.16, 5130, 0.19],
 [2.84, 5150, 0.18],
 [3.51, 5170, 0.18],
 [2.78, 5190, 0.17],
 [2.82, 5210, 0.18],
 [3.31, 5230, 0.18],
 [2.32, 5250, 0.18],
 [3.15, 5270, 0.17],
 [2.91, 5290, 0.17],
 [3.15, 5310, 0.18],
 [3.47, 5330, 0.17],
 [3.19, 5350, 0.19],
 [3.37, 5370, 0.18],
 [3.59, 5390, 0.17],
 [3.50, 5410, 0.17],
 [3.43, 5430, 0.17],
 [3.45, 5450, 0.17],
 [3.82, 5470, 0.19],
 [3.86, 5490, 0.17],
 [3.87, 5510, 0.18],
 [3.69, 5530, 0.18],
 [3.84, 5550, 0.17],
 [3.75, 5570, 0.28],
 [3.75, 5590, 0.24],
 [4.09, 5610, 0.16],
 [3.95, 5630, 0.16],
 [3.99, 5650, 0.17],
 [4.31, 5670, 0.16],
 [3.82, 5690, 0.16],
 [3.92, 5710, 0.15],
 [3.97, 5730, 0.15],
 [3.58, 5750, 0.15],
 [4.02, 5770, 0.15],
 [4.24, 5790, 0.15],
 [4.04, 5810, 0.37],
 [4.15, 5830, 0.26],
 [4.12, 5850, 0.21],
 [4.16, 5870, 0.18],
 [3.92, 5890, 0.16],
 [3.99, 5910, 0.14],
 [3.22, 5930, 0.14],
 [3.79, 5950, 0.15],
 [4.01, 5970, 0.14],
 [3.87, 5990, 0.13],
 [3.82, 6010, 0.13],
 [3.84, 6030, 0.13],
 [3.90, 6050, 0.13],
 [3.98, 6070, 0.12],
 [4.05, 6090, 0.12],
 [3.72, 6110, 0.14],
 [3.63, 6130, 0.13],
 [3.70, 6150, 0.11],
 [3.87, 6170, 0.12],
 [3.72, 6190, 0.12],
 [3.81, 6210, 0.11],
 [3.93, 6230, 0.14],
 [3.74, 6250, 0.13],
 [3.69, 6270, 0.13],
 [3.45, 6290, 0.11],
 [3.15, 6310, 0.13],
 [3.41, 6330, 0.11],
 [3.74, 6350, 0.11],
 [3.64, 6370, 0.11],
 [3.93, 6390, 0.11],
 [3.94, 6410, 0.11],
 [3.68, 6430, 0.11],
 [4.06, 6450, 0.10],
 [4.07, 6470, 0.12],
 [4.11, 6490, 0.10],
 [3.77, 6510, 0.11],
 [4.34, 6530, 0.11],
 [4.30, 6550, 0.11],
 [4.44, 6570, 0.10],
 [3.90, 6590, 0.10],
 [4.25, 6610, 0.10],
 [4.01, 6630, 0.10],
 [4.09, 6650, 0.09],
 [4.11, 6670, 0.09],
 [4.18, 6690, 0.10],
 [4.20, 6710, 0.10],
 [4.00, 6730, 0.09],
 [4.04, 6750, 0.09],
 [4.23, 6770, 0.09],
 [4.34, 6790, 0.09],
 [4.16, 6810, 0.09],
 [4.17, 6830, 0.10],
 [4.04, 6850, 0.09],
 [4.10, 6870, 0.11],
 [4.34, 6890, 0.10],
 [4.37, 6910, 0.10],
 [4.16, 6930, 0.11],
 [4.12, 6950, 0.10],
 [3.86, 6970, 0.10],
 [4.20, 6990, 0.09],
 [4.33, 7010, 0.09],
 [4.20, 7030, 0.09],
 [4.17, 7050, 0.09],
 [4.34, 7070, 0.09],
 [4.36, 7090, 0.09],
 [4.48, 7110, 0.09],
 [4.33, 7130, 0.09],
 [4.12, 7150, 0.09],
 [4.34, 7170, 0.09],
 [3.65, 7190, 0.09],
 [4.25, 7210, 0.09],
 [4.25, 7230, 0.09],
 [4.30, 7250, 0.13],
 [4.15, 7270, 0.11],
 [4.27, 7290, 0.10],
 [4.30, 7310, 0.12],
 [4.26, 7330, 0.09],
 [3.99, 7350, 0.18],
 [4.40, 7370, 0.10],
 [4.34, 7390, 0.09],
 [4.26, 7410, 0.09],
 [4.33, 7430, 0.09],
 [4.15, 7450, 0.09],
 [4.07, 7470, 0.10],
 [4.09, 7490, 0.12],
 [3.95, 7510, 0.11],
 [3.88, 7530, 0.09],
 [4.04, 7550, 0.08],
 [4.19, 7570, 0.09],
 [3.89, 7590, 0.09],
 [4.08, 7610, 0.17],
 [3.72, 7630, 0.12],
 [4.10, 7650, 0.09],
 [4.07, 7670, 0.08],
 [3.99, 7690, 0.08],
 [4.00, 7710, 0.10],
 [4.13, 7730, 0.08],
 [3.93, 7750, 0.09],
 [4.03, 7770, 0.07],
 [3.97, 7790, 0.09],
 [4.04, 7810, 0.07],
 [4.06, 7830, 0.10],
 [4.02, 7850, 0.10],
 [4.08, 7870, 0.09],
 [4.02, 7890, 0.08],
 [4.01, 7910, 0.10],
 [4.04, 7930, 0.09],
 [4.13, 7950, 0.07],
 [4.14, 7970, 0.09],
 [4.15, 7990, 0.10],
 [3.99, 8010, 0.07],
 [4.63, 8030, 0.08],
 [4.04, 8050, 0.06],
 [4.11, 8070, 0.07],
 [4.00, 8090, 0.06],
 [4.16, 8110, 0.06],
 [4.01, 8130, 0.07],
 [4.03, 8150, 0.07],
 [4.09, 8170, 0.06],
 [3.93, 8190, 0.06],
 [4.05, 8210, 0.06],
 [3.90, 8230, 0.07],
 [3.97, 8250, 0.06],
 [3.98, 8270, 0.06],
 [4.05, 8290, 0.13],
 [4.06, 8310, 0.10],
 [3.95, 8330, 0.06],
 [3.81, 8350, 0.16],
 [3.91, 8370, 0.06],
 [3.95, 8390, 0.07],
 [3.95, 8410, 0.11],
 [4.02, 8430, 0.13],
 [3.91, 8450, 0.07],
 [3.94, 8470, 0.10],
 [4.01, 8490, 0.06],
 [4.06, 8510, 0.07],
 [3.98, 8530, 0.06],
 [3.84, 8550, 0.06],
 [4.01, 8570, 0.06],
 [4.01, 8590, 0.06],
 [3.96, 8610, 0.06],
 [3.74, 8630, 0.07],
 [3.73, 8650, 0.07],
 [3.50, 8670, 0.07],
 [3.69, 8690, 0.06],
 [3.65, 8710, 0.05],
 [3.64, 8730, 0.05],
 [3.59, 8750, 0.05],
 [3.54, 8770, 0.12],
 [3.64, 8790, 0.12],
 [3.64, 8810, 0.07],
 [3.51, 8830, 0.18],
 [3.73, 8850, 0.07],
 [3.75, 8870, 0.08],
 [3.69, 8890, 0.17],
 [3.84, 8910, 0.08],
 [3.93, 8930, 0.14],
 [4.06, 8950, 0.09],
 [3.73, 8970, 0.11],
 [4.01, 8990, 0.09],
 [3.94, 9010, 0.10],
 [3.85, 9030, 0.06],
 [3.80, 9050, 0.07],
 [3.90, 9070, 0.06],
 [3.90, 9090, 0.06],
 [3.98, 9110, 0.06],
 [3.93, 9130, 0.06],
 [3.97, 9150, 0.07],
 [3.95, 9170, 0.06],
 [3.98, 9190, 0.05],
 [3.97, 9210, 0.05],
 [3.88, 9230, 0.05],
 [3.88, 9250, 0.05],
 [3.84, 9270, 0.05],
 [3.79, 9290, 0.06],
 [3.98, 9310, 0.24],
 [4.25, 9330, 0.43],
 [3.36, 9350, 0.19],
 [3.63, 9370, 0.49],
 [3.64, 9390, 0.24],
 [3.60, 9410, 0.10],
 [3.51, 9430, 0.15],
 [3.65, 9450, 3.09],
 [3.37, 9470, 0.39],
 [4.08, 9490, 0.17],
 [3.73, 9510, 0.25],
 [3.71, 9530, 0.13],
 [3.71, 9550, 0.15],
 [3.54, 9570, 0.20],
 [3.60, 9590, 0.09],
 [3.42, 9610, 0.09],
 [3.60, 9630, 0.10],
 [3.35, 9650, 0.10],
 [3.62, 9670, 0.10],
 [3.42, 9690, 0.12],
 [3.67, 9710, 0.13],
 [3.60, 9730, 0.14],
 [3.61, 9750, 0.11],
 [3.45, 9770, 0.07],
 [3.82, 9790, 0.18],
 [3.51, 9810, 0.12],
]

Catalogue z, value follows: 0.22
